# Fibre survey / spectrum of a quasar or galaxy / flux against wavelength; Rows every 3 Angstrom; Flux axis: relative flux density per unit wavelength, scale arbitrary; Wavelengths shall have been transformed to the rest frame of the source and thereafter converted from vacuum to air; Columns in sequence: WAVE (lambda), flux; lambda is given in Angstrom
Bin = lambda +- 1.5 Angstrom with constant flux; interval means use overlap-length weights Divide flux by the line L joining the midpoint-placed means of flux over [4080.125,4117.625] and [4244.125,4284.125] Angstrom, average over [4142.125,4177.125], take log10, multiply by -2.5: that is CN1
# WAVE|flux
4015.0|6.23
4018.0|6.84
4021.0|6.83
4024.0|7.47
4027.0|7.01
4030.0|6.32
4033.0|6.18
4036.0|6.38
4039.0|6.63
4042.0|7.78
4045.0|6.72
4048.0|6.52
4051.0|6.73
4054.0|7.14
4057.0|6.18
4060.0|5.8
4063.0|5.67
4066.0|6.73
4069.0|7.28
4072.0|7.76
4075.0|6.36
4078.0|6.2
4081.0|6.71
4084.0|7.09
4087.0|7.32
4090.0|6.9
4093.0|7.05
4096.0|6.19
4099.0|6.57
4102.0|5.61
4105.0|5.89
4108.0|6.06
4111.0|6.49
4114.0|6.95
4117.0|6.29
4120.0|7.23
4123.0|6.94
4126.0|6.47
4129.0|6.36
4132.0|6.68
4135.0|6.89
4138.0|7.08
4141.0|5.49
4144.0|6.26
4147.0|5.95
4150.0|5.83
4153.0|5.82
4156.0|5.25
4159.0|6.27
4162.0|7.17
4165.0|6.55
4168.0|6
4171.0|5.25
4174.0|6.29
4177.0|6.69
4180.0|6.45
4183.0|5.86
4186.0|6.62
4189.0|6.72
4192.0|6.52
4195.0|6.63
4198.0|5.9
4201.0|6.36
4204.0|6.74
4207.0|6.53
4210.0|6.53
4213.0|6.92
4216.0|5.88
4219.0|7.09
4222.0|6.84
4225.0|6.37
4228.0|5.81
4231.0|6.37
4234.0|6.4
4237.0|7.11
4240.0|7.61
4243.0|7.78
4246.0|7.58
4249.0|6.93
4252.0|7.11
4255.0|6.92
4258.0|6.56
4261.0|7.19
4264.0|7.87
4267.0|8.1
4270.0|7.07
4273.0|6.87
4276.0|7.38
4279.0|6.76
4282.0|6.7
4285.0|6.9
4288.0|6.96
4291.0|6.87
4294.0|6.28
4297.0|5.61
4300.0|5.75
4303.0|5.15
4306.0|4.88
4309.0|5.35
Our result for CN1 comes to 0.12 mag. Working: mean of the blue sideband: 6.55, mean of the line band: 6.08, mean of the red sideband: 7.16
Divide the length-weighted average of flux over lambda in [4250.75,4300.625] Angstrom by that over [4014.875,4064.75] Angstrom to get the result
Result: 1.04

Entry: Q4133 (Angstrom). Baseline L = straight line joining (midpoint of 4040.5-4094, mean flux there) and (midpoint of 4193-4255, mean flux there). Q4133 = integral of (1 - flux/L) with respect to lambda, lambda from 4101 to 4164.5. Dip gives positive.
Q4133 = 3.9 Angstrom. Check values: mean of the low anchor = 6.77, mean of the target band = 6.34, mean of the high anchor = 6.73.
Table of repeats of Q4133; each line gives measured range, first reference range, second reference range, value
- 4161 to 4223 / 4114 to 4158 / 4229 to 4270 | 2.8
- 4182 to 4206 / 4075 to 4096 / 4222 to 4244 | 1.2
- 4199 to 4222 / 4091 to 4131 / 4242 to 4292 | 1.1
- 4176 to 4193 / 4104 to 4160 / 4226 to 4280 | 0.5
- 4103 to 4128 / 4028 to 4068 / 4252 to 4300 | 0.5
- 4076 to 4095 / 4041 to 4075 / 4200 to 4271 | -0.3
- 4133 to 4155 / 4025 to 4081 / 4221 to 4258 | 1.9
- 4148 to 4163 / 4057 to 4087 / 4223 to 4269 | 1.8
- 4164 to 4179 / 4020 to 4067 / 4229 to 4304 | 1.4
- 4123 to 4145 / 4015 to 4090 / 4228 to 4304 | 0.9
